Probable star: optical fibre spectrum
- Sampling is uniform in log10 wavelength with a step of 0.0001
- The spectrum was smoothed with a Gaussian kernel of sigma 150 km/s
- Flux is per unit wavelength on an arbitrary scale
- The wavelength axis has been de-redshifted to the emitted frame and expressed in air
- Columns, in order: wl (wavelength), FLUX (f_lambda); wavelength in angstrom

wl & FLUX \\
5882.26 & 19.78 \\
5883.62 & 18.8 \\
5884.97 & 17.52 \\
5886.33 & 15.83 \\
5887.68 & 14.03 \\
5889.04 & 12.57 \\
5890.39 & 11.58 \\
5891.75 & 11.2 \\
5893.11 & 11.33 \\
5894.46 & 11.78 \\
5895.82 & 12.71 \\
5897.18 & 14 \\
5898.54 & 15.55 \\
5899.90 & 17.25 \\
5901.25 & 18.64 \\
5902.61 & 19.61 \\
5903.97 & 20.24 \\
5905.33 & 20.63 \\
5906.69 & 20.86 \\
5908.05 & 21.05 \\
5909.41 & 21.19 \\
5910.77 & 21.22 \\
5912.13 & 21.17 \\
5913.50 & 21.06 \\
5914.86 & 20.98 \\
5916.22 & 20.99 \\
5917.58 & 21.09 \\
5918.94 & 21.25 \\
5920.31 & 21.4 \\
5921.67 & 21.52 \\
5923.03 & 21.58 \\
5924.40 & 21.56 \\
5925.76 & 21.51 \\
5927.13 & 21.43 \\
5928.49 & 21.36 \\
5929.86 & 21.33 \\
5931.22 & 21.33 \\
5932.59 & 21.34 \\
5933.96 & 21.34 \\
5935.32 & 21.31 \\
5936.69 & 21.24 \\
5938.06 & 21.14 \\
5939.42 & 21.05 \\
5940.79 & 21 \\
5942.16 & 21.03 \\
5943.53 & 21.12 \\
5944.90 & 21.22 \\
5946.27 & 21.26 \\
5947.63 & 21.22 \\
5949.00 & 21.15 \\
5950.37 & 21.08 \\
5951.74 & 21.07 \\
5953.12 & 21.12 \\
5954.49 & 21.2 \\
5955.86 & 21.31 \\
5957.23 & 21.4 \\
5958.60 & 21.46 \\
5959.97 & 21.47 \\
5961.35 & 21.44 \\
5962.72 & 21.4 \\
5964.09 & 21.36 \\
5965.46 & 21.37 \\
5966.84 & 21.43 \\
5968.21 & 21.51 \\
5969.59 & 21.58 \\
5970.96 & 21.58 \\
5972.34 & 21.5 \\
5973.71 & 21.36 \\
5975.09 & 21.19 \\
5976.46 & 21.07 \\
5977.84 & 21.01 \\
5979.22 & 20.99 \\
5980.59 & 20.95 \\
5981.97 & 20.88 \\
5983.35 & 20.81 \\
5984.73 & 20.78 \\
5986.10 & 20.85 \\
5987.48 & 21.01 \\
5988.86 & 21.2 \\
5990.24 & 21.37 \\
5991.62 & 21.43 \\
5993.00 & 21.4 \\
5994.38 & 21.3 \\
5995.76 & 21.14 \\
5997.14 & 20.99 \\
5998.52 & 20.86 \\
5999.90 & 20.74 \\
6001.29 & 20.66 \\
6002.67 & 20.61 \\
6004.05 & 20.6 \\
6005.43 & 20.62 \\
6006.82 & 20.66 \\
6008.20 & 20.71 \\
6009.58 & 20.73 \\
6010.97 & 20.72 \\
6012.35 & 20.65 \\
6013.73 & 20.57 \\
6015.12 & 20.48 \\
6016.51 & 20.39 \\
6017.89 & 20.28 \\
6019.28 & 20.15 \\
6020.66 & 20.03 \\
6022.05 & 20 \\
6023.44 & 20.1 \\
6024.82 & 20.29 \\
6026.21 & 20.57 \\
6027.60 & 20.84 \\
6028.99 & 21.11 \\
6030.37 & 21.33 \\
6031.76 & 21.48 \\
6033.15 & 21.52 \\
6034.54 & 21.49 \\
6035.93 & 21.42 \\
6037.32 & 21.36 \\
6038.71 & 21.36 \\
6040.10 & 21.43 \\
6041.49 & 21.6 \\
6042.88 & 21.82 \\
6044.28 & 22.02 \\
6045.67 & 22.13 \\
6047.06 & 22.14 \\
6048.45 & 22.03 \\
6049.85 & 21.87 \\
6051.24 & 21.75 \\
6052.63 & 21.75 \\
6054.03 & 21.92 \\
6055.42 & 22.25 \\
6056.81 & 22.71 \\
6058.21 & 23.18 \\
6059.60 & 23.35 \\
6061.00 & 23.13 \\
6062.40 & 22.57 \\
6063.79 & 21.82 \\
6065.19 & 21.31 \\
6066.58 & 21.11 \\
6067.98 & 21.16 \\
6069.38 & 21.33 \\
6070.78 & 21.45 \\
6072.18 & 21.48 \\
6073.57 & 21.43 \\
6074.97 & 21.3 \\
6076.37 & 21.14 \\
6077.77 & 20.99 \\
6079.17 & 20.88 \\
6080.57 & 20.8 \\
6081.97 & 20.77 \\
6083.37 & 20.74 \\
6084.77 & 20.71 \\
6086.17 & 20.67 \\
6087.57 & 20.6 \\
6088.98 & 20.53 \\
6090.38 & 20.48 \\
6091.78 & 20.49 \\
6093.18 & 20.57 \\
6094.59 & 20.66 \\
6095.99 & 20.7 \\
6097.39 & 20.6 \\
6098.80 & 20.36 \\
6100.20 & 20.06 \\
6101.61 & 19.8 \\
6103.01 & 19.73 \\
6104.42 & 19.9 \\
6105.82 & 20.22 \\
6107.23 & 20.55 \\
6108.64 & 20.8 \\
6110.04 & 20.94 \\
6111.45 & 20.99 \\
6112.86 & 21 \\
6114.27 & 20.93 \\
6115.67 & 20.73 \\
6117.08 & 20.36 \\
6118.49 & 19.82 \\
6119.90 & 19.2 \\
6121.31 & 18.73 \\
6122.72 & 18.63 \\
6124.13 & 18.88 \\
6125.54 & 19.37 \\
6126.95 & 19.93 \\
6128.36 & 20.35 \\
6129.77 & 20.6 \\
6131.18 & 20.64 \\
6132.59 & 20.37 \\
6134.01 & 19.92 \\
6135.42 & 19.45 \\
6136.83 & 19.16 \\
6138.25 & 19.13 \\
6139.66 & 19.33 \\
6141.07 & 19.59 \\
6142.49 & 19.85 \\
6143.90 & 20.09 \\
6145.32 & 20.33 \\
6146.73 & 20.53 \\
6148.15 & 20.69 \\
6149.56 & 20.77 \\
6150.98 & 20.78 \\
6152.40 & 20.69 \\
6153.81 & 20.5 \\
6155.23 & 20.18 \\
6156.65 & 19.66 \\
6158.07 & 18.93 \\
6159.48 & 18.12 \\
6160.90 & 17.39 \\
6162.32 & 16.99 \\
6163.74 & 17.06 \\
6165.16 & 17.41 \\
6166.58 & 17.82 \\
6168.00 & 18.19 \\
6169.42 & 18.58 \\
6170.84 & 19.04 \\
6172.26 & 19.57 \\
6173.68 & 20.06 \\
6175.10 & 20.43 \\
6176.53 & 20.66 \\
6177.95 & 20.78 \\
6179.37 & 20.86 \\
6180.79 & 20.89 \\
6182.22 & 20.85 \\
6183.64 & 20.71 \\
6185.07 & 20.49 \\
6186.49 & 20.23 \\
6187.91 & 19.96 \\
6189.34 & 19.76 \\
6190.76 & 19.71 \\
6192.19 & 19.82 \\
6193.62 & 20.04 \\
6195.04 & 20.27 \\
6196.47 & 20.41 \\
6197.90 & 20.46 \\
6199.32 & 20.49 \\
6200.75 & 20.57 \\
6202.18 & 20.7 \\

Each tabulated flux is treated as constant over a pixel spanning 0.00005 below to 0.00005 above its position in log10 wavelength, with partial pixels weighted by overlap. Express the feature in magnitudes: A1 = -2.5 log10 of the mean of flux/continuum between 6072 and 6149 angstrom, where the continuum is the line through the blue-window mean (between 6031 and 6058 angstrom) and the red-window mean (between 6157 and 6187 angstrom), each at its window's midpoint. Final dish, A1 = 0.01 mag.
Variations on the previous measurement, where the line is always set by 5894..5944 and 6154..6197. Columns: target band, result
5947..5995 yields -0.06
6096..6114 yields -0.04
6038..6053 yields -0.10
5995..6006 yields -0.04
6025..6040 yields -0.07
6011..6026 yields -0.02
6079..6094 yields -0.05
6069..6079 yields -0.08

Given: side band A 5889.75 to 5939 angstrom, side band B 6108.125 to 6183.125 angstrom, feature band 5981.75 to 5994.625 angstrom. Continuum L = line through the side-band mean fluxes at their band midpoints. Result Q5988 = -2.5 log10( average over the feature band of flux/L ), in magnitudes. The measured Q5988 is -0.09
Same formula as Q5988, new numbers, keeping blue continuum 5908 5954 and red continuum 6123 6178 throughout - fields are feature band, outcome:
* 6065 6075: -0.062 mag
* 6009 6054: -0.036 mag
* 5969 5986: -0.014 mag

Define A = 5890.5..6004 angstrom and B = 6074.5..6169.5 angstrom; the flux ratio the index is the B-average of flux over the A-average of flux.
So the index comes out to 0.98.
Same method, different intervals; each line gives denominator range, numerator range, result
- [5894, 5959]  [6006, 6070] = 1.05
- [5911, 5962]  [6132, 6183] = 0.92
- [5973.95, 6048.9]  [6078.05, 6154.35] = 0.96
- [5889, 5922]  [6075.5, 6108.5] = 1.13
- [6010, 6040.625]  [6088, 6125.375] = 0.97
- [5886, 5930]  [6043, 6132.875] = 1.13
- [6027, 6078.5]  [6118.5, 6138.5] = 0.90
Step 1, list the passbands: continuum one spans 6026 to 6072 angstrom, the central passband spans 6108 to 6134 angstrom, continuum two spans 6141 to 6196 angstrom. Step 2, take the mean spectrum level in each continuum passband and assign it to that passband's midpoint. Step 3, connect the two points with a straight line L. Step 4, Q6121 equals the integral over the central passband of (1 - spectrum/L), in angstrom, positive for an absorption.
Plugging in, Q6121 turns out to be 0.5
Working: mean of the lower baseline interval 21.8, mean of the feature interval 20.1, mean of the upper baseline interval 19.7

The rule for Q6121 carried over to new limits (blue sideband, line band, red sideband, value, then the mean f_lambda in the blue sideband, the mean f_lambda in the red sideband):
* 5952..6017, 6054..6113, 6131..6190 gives -2.35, 21.1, 19.7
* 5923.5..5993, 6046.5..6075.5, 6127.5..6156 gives -1.87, 21.2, 20.1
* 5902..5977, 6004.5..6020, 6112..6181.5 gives 0.09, 21.2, 19.7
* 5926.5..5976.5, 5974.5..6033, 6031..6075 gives 2.09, 21.3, 21.8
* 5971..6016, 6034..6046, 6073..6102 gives -0.46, 20.9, 20.7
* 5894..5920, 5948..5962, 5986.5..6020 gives -0.92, 19.1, 20.8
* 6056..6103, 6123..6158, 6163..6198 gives 0.53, 21.2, 19.7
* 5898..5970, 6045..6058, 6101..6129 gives -1.10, 21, 20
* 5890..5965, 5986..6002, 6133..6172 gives -1.05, 20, 19.3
